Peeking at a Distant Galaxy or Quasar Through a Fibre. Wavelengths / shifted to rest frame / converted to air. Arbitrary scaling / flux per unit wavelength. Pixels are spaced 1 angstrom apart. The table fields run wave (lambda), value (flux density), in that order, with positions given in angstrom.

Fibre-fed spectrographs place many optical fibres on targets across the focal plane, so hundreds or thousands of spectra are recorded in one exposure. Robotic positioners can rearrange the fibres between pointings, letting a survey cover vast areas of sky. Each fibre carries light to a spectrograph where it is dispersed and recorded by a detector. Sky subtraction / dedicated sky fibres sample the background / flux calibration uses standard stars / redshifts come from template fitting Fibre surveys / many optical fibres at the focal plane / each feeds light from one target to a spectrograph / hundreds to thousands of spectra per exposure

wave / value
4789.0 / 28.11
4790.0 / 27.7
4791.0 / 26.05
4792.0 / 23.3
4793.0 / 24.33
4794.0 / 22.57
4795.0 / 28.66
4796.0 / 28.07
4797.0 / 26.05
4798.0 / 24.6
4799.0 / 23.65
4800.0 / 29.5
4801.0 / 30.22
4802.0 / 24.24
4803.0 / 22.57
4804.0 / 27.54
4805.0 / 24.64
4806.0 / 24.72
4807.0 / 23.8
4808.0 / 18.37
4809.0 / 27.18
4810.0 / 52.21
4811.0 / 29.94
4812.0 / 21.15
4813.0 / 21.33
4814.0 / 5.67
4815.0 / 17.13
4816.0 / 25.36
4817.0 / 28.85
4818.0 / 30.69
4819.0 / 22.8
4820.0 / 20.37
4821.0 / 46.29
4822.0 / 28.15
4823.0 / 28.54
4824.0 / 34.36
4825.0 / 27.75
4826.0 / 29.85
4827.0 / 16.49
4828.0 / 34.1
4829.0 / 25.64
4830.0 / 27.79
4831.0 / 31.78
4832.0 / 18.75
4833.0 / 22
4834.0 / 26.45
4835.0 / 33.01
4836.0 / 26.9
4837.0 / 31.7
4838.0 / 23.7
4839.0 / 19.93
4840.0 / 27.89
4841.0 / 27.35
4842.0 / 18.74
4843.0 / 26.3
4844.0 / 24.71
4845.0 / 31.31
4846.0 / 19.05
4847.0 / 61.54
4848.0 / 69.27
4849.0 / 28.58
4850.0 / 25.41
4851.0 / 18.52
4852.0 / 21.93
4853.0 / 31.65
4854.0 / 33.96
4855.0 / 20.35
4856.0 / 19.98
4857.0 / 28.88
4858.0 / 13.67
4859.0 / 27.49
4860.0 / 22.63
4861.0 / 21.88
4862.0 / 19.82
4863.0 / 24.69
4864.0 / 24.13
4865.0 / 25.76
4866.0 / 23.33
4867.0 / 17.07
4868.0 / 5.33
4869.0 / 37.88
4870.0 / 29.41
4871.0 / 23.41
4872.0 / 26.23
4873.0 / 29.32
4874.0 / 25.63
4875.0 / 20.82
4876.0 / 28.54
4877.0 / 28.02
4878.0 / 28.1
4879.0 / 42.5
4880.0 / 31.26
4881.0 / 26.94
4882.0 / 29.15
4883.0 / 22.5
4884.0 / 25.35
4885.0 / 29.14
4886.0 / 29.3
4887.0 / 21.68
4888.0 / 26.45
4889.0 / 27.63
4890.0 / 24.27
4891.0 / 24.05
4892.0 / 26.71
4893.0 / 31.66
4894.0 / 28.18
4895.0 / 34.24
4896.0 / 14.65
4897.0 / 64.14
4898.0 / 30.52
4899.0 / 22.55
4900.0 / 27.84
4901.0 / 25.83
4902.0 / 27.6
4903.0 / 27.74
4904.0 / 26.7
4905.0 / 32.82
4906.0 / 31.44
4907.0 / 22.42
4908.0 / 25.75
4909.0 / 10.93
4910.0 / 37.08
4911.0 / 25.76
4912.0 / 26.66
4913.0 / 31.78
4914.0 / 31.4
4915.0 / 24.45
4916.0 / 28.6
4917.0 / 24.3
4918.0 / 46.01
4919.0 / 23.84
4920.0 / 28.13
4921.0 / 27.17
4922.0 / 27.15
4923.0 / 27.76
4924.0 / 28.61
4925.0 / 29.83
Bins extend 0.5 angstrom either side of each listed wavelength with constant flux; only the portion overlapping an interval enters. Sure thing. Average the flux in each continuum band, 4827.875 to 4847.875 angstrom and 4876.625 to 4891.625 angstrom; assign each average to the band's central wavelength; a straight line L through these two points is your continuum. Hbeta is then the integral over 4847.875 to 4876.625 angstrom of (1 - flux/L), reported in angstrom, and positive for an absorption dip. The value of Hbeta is 3.07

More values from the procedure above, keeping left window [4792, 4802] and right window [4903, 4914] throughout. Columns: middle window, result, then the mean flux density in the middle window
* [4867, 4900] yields -0.9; 27.8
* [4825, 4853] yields -2.0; 28.5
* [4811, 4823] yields 0.7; 24.8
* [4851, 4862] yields 1.2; 23.8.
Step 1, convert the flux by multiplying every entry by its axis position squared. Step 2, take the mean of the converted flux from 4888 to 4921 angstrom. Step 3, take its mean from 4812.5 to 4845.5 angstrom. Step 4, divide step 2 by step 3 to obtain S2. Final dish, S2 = 1.13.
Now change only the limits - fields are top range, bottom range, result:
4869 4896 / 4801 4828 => 1.08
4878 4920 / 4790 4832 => 1.12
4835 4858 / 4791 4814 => 1.13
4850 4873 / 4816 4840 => 0.87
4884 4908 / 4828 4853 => 1.01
